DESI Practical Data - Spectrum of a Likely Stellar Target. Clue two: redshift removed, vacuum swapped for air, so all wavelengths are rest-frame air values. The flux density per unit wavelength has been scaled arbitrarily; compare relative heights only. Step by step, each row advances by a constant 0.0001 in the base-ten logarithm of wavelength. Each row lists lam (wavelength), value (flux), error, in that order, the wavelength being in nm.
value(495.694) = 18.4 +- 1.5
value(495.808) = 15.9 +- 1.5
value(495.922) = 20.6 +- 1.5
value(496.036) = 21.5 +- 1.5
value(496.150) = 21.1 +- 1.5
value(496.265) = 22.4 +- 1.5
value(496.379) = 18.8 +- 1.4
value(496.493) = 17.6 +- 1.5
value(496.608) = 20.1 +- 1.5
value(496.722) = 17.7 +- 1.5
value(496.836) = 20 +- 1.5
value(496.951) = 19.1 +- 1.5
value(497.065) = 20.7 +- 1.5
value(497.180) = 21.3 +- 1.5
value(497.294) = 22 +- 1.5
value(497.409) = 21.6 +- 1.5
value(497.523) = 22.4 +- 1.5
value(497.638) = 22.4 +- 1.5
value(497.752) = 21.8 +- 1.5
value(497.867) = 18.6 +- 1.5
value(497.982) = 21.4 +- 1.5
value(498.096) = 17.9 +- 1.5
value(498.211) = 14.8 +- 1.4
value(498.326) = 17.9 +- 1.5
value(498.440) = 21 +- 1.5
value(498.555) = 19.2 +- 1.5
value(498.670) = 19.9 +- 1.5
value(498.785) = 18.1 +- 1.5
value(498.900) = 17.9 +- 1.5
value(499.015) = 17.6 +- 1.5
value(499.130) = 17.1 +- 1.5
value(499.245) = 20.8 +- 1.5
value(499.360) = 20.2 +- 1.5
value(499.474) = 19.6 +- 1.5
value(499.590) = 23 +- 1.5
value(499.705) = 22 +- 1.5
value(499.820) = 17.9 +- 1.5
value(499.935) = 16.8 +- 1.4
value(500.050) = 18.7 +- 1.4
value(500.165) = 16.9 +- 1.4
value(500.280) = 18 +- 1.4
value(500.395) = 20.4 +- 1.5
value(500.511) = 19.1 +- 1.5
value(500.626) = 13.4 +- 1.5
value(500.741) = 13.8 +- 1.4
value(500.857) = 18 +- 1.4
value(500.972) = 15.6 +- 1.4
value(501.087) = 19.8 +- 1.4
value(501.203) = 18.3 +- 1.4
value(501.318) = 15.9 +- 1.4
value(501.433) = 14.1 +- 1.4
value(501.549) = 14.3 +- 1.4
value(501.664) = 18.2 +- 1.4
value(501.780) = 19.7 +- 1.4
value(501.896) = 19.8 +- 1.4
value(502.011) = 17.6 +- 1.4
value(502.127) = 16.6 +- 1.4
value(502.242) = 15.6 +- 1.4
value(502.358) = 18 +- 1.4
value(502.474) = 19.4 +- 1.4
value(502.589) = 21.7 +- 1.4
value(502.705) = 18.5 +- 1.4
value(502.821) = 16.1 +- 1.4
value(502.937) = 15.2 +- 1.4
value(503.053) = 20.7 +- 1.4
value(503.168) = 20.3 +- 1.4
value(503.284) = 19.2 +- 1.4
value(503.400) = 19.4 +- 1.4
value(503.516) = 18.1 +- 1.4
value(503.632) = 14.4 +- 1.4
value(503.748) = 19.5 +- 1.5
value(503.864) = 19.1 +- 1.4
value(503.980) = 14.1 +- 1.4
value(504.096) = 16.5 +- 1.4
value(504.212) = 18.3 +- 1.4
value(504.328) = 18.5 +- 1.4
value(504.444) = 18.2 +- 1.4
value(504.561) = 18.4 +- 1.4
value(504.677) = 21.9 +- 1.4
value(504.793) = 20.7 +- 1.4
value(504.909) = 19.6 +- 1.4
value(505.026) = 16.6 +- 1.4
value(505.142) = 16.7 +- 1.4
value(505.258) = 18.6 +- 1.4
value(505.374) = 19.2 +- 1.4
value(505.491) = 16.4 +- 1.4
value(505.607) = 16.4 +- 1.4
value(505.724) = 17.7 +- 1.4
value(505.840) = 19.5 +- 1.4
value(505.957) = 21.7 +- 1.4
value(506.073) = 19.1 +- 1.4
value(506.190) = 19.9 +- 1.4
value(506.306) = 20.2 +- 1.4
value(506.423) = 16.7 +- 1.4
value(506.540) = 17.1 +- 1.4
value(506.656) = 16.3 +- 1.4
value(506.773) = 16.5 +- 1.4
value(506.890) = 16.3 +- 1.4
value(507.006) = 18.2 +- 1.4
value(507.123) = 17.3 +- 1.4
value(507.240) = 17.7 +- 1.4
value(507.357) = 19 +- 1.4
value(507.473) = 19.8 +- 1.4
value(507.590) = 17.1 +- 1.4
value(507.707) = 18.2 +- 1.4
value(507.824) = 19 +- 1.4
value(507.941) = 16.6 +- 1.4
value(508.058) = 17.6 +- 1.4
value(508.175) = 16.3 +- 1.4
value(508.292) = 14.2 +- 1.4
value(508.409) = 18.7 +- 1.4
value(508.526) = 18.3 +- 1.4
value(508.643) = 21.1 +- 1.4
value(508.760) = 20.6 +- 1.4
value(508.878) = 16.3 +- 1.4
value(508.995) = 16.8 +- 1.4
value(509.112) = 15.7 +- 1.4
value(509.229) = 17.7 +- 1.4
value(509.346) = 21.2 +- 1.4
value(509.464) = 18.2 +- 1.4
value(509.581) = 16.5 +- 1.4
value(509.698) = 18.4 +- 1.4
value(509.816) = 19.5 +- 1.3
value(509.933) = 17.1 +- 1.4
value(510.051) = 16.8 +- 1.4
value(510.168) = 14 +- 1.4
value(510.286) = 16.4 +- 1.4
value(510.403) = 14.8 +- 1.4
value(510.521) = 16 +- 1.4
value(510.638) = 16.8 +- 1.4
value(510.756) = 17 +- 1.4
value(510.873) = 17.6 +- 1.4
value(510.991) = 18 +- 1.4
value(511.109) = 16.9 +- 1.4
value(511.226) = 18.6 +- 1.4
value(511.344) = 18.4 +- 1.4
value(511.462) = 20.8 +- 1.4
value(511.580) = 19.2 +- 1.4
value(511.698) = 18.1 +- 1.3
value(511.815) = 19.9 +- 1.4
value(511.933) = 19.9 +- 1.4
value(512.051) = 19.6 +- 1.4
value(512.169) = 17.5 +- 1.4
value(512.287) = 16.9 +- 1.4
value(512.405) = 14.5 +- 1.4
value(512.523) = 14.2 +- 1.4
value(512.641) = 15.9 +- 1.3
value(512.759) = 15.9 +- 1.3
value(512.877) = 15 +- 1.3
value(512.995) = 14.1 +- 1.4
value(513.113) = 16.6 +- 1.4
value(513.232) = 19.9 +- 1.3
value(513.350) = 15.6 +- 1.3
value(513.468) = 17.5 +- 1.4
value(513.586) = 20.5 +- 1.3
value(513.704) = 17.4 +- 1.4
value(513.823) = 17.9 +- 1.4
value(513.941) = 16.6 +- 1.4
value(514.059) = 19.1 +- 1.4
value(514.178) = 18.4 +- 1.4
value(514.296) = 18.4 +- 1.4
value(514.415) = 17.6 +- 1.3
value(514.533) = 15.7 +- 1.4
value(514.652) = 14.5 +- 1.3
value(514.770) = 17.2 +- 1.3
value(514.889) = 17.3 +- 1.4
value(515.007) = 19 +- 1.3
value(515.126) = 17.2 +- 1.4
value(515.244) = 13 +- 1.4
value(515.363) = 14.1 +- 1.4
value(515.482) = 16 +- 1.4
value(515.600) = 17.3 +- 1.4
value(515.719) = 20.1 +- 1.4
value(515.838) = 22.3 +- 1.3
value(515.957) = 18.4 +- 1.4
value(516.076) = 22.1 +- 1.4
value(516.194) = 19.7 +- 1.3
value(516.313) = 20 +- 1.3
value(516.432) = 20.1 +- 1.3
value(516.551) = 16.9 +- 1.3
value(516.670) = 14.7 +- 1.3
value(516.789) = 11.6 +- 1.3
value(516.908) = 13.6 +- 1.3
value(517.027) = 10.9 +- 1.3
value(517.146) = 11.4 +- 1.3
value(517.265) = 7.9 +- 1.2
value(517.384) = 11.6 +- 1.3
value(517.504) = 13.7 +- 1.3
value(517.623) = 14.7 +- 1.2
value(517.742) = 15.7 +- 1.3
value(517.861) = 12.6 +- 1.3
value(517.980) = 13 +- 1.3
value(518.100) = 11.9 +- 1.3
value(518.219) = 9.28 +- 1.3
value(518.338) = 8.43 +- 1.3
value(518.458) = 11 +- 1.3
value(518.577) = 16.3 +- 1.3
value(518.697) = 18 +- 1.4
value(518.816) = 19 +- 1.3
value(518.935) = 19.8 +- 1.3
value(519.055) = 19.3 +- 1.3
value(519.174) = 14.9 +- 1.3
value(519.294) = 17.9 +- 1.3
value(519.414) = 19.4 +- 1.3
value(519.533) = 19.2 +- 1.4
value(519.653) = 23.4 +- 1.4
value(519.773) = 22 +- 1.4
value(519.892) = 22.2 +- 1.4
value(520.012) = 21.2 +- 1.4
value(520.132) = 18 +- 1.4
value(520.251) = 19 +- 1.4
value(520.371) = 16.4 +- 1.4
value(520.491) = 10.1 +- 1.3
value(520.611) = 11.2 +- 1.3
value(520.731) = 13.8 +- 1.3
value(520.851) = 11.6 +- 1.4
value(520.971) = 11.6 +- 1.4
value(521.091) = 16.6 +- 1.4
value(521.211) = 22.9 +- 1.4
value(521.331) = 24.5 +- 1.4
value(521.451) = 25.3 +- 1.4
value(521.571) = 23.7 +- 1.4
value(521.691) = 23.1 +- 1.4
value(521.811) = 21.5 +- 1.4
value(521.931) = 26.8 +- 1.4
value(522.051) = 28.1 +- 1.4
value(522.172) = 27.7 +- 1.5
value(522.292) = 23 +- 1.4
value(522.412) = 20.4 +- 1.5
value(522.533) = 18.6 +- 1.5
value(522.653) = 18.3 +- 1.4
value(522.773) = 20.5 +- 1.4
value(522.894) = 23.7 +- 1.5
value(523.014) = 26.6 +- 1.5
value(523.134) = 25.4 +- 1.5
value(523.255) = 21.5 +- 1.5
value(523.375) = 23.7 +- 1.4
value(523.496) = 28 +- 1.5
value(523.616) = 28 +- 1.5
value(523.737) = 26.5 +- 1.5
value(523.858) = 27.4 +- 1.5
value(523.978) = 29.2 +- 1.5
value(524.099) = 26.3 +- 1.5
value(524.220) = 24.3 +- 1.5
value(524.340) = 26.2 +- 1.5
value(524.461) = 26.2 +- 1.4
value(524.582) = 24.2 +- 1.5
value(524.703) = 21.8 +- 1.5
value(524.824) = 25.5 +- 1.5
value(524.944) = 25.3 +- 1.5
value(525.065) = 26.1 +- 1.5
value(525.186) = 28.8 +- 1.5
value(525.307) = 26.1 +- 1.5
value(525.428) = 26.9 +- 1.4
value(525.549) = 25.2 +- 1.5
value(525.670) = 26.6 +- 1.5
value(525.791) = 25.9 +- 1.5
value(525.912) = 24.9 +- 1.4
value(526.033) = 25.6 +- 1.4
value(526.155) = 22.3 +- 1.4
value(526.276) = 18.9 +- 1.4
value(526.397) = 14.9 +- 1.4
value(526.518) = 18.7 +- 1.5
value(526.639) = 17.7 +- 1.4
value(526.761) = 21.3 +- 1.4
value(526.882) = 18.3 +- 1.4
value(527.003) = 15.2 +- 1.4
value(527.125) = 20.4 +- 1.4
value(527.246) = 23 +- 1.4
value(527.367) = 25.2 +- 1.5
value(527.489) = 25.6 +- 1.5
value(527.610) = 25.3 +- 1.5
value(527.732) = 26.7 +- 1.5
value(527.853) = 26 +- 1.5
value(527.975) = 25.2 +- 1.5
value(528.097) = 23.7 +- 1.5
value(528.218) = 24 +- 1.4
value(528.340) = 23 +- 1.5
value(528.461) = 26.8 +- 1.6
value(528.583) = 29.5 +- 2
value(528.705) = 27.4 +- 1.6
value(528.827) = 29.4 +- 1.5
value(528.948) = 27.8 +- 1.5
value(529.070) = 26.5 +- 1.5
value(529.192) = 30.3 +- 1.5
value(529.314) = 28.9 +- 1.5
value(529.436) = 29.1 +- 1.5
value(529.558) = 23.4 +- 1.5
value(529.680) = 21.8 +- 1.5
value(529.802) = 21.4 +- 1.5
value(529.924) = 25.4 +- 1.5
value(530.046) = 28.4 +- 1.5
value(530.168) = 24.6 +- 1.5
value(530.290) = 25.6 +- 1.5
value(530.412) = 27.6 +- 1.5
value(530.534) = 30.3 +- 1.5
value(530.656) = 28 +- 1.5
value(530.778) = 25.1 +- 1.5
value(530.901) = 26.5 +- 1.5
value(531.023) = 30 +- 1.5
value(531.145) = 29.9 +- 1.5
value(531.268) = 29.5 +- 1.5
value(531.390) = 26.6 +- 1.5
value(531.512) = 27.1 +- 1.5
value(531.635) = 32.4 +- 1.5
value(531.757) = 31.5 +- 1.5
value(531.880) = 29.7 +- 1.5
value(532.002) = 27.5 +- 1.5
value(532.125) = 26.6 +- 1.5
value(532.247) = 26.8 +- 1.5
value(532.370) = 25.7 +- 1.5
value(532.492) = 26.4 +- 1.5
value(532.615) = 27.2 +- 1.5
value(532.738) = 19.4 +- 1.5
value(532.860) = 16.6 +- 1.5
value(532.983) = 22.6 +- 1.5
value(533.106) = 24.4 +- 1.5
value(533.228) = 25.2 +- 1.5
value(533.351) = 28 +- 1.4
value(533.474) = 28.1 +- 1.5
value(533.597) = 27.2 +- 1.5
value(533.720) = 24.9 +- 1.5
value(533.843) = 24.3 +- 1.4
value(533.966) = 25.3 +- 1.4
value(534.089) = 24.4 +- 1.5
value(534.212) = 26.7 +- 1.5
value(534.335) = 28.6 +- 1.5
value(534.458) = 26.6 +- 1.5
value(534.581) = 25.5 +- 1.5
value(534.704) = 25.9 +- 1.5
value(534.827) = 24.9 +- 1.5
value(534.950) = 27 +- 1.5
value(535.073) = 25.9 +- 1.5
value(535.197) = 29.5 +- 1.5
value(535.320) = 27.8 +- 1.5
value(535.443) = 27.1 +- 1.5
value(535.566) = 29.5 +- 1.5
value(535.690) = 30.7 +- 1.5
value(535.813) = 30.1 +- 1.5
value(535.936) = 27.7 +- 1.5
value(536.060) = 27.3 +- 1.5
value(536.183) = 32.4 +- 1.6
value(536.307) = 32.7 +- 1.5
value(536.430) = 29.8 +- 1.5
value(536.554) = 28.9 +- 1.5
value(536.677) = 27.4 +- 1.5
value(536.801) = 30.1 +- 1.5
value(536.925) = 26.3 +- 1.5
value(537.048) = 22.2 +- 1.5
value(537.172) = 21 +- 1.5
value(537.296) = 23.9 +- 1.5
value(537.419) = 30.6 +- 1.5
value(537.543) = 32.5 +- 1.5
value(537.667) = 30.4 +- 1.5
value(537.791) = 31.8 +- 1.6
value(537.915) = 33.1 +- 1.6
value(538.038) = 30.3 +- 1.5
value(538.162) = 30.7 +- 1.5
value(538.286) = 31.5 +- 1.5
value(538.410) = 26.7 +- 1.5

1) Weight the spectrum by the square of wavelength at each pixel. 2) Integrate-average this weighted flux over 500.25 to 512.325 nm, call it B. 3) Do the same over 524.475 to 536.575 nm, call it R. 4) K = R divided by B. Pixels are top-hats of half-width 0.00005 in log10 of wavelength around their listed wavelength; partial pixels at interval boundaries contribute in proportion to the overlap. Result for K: 1.59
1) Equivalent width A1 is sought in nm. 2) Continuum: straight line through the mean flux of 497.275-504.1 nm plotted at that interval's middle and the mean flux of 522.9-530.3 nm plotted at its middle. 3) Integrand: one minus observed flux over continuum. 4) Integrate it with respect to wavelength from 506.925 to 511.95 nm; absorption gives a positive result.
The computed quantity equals 0.678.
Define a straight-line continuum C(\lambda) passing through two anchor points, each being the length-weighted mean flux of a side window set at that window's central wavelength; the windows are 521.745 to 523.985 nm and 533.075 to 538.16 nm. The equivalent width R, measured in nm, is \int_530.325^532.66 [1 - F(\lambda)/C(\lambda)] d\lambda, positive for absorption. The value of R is -0.126 nm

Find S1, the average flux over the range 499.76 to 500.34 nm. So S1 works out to 17.7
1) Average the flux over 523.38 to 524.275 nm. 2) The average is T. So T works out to 26.9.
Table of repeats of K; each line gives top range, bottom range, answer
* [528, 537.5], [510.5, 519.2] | 1.75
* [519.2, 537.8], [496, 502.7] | 1.48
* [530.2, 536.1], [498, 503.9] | 1.68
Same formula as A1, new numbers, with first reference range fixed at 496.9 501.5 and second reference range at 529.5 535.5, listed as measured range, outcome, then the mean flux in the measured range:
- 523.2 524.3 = -0.08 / 26.1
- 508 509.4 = 0.21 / 17.9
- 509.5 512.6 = 0.59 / 17.4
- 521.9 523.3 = 0.05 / 23.3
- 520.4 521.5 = 0.34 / 16.3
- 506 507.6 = 0.20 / 18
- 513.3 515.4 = 0.49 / 17.1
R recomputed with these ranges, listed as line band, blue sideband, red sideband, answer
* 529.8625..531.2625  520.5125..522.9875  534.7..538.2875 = -0.115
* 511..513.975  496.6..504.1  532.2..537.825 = 0.548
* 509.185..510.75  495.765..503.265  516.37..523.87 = 0.122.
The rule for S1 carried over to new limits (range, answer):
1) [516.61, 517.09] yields 12.7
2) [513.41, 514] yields 18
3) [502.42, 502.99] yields 18.2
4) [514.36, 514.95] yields 16.5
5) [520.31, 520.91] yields 12.6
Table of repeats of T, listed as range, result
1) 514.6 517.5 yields 16.1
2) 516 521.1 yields 15.6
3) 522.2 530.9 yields 24.7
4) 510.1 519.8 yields 16.6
